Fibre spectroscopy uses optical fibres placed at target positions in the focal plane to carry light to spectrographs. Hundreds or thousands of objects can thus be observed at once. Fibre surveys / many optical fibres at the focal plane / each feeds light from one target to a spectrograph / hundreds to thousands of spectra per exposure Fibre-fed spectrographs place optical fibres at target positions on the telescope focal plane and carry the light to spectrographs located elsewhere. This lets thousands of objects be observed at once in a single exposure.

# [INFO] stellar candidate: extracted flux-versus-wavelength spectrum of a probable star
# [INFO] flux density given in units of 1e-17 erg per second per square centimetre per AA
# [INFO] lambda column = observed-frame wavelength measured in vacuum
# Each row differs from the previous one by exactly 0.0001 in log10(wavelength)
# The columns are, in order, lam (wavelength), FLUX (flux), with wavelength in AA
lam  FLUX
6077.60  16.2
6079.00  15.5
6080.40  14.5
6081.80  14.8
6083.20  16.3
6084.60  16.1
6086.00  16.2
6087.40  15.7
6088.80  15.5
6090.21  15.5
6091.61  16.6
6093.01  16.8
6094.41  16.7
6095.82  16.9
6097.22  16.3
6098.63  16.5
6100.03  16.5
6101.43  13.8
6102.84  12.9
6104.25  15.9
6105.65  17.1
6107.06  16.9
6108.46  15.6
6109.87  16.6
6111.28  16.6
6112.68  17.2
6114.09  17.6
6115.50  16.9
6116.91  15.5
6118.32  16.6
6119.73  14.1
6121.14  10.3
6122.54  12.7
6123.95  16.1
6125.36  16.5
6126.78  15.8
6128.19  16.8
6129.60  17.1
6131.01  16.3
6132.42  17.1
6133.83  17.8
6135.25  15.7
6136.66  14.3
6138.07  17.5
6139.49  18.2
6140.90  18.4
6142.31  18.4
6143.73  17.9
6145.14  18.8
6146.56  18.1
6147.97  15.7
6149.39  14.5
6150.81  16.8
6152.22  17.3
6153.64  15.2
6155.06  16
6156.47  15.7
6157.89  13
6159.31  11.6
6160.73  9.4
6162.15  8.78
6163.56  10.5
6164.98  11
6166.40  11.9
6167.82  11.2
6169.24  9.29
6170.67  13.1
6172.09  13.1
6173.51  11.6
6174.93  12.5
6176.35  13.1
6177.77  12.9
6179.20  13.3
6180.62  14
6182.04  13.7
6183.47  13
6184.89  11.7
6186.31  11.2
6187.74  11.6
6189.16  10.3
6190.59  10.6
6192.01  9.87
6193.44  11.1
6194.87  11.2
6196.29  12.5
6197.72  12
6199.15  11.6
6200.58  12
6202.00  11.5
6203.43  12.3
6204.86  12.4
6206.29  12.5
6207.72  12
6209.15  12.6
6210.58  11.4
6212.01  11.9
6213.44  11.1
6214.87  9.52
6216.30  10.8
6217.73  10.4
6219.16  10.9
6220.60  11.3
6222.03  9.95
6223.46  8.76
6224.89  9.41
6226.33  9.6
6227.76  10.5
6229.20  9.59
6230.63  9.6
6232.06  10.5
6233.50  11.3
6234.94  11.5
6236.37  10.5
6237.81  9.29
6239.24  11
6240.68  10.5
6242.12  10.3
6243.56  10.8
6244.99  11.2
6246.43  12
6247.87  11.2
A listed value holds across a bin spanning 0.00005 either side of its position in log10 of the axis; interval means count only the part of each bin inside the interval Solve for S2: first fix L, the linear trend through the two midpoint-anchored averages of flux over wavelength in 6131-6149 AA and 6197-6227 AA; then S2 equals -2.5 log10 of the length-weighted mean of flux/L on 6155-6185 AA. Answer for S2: 0.196 mag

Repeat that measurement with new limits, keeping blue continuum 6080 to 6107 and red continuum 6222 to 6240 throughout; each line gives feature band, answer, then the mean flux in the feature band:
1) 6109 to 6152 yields -0.150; 16.4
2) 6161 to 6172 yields 0.175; 10.9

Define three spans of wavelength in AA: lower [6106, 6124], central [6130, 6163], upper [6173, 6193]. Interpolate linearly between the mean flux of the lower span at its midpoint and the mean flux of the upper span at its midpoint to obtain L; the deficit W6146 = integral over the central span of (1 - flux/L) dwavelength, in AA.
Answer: -4.1 AA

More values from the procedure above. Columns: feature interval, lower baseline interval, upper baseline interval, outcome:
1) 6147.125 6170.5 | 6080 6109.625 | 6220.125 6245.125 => 0.5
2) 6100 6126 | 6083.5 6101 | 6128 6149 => 1.8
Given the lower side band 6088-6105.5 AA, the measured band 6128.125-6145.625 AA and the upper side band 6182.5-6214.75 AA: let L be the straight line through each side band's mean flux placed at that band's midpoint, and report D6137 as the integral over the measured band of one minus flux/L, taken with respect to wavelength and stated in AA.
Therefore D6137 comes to -3.8 AA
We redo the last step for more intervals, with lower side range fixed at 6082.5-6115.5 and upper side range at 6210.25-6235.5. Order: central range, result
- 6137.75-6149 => -2.92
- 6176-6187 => -0.45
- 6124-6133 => -1.06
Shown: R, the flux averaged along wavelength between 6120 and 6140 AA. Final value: 15.8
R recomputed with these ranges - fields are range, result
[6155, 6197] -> 11.9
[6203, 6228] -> 11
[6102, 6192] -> 14.5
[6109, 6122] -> 15.7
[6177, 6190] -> 12.4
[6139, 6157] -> 17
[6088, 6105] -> 15.8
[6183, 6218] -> 11.5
